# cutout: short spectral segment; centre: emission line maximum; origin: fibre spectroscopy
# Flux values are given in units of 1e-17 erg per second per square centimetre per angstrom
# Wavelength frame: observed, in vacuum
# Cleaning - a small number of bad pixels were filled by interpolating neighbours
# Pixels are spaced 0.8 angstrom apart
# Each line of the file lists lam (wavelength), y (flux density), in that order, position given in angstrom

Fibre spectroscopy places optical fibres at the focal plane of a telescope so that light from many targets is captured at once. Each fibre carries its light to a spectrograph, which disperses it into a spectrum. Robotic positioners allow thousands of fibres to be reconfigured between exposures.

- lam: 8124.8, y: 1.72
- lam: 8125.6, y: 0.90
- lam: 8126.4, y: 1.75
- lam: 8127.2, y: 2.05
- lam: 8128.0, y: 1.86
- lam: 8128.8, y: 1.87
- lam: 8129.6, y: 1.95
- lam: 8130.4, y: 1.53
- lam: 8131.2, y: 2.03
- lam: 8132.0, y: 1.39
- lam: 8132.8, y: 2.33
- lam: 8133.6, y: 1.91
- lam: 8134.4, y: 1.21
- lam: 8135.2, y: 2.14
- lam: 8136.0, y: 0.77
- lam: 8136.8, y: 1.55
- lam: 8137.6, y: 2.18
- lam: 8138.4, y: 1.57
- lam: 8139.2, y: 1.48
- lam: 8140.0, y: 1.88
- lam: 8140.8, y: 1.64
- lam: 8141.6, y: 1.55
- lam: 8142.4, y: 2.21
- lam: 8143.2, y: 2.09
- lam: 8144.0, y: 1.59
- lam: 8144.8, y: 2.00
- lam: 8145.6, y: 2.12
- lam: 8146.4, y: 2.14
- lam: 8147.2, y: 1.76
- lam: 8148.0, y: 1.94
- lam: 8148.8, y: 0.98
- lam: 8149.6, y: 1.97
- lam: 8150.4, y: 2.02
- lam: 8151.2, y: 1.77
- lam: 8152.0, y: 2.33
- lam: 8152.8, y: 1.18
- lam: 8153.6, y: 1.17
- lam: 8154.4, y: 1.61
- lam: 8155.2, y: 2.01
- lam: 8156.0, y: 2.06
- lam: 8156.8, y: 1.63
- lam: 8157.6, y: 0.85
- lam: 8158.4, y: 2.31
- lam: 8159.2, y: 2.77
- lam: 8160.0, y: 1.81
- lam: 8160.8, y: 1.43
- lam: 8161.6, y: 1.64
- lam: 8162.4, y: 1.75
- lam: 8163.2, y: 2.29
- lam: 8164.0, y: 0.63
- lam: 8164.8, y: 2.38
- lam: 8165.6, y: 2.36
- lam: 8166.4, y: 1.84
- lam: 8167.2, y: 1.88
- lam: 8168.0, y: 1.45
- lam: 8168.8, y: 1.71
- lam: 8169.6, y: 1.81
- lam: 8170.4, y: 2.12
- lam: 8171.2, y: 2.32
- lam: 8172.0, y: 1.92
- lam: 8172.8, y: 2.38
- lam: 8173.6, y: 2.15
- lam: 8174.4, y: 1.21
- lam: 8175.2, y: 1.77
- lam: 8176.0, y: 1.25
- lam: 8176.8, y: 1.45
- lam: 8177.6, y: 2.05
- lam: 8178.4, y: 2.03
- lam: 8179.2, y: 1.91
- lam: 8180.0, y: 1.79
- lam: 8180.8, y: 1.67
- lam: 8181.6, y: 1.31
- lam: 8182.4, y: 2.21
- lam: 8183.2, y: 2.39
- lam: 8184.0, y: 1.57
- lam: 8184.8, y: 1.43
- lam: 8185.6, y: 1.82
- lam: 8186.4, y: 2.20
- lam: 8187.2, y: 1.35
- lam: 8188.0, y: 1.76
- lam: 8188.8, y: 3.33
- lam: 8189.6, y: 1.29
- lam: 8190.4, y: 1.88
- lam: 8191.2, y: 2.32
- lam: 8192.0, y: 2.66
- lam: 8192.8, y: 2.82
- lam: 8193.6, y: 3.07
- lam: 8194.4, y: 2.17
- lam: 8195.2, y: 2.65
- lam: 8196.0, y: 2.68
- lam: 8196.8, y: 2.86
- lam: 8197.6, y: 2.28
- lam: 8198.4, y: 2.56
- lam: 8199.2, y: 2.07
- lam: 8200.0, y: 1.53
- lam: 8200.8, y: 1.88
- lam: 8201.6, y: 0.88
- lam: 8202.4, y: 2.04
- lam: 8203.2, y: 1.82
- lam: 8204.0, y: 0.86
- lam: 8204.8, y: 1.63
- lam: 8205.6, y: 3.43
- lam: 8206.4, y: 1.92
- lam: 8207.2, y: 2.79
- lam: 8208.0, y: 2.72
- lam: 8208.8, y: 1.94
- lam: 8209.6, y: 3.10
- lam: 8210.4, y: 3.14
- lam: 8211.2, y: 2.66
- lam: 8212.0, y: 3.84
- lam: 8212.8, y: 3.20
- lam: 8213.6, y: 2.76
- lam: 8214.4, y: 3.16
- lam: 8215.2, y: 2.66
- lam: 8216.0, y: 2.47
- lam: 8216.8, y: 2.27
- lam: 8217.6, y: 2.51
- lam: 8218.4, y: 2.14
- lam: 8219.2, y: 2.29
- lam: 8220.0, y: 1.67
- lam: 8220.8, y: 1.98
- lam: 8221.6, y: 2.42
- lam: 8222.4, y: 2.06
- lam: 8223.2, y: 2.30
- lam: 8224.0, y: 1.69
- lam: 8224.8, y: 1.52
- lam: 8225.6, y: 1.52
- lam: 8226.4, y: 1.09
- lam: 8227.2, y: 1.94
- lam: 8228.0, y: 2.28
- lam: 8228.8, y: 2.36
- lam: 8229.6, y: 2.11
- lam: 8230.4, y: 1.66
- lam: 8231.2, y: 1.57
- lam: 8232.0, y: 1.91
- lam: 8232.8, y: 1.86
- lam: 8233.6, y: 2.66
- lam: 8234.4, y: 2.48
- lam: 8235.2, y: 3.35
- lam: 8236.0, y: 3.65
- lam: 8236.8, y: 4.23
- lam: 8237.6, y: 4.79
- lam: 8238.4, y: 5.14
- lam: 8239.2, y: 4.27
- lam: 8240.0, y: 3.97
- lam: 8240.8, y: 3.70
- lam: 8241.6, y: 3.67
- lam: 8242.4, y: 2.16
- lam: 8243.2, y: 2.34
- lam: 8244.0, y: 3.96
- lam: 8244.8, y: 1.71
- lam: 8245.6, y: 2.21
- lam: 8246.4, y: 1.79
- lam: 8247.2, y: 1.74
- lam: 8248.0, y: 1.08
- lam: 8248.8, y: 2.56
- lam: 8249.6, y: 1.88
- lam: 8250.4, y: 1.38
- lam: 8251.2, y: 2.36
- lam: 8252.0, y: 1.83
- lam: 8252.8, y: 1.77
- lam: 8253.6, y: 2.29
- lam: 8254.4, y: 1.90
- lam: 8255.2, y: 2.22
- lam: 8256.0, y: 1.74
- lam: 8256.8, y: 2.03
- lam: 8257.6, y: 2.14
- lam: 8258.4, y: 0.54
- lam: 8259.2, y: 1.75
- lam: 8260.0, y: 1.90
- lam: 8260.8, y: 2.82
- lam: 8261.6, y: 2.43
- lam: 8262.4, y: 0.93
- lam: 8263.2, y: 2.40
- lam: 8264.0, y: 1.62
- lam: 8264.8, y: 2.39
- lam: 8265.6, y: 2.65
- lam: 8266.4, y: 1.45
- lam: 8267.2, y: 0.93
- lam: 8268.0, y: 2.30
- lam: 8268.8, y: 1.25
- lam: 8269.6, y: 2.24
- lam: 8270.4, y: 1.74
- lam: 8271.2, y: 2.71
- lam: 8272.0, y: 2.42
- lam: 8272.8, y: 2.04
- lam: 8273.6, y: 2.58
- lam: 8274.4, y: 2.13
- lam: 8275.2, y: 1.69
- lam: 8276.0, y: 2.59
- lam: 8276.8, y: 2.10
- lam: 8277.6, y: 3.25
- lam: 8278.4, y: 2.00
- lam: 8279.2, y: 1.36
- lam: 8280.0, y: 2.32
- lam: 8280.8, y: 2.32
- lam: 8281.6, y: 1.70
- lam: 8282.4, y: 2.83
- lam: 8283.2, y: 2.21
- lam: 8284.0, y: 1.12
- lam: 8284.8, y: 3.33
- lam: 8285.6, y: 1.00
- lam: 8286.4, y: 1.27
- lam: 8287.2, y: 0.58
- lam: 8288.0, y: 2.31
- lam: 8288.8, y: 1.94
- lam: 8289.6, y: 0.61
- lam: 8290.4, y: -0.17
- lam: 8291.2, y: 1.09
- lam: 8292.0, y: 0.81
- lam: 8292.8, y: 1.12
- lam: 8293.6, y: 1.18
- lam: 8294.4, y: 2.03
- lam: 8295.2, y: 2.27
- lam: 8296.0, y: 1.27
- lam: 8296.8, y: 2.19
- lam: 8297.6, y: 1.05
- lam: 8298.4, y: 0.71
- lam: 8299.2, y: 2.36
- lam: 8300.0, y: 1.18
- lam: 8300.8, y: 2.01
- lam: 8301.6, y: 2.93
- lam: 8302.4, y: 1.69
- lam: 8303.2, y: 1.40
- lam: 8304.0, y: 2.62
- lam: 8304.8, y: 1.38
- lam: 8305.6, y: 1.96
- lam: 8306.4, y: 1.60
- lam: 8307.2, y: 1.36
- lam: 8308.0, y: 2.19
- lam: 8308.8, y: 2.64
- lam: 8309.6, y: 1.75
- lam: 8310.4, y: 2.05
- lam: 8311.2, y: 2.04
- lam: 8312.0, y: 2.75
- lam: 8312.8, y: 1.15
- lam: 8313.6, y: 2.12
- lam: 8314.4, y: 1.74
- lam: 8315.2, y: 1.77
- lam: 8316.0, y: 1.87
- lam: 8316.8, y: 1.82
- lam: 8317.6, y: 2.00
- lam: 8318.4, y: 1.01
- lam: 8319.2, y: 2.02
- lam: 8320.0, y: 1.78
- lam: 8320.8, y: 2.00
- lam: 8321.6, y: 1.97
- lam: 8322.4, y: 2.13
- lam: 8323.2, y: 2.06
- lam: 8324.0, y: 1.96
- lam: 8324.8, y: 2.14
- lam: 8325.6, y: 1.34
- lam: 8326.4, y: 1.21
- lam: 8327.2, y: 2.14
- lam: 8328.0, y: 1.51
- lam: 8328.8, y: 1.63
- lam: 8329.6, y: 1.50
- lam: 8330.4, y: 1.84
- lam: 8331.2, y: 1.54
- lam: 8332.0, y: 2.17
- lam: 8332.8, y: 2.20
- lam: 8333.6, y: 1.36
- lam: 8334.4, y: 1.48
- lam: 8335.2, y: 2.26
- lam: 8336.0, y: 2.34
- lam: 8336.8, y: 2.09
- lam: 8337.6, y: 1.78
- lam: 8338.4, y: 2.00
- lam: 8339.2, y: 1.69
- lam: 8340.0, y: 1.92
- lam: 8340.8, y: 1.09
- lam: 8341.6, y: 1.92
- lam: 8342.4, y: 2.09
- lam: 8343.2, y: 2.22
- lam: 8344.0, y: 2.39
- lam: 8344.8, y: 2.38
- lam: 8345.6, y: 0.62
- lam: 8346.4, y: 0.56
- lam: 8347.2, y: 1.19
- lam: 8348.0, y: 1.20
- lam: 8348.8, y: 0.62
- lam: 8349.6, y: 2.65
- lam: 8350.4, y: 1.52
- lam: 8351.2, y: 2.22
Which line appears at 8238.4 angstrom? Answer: [N II] 6583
